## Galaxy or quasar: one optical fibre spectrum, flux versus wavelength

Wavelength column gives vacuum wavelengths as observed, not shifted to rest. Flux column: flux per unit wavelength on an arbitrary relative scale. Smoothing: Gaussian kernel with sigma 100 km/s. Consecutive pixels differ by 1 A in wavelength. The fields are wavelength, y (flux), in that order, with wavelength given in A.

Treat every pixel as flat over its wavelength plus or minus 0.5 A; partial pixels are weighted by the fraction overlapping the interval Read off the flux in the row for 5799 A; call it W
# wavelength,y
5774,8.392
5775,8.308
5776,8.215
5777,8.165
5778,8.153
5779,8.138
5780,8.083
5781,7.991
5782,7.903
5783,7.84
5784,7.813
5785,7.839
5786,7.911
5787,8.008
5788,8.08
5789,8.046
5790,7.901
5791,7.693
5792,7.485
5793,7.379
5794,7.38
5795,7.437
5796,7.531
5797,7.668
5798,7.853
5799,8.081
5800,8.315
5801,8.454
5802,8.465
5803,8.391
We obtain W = 8.081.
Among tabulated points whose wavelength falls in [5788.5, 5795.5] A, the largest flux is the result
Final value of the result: 8.046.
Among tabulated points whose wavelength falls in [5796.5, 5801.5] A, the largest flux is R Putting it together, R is 8.454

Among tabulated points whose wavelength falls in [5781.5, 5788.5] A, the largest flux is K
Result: 8.08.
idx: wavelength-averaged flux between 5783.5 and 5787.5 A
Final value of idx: 7.89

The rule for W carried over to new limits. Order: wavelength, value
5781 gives 7.991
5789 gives 8.046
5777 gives 8.165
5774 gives 8.392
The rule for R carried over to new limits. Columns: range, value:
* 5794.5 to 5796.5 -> 7.531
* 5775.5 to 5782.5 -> 8.215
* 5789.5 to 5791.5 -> 7.901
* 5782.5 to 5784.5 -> 7.84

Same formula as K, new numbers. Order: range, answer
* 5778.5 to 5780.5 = 8.138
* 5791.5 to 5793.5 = 7.485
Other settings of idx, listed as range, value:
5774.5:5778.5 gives 8.21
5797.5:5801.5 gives 8.18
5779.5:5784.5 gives 7.93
